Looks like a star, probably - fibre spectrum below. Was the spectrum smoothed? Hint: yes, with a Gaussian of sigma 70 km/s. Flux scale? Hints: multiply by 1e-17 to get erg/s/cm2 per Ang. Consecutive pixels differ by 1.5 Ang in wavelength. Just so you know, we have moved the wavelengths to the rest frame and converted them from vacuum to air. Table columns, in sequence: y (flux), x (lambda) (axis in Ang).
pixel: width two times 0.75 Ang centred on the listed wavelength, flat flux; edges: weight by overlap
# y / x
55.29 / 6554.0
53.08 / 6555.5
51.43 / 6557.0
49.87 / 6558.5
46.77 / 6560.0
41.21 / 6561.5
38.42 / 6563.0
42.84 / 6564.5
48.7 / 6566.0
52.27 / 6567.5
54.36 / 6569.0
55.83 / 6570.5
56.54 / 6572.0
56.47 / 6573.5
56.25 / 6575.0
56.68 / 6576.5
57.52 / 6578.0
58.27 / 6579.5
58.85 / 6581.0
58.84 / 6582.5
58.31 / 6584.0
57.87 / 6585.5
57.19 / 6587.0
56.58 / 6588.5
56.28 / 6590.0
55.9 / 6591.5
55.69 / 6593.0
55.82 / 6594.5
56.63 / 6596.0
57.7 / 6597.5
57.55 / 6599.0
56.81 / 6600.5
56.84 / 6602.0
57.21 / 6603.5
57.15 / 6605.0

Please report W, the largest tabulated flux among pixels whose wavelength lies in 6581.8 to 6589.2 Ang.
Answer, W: 58.84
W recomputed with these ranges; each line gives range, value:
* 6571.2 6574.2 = 56.54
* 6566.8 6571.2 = 55.83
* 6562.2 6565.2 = 42.84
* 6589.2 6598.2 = 57.7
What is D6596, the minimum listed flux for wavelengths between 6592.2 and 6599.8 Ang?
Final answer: 55.69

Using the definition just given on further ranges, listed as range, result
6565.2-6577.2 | 48.7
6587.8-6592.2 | 55.9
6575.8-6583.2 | 56.68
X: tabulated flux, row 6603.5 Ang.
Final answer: 57.21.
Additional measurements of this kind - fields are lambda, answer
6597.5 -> 57.7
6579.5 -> 58.27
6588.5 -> 56.58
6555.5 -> 53.08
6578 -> 57.52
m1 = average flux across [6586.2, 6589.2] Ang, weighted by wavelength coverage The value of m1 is 56.9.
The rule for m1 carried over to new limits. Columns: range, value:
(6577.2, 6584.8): 58.3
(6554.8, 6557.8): 52.2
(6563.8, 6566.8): 45.9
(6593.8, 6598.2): 56.7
